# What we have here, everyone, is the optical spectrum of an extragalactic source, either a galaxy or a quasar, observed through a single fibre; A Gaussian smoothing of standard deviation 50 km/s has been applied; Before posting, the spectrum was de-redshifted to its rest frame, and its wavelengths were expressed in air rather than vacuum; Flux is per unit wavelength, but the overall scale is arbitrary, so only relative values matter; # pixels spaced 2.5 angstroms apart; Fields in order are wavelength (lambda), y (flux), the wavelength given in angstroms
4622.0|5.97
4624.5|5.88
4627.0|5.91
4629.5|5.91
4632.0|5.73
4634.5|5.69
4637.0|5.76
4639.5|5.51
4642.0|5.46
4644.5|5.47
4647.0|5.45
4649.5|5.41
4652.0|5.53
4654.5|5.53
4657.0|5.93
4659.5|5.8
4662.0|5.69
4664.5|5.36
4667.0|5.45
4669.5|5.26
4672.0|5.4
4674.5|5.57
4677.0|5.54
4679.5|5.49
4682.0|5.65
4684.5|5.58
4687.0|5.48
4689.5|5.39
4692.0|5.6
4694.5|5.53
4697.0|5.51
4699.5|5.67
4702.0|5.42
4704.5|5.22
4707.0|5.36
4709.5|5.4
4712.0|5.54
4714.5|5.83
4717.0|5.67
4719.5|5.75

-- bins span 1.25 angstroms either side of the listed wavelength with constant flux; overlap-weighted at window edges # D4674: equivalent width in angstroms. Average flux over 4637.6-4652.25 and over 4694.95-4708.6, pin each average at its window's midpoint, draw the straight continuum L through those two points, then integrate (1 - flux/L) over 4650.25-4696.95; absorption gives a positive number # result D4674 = -0.69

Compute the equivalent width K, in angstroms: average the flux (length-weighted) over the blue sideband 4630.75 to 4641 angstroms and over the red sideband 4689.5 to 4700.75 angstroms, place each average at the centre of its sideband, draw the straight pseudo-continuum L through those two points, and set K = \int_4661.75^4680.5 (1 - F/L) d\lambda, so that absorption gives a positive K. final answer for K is 0.5 angstroms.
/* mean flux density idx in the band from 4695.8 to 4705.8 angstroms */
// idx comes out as 5.45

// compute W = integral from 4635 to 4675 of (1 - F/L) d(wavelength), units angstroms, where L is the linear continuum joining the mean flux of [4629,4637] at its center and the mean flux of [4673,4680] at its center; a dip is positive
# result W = 0.76 angstroms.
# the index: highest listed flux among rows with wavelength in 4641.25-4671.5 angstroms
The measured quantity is 5.93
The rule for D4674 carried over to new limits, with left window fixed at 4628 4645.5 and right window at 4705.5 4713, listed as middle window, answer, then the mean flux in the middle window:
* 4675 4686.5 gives -0.10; 5.56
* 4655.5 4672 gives 0.00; 5.57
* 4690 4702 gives -0.19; 5.55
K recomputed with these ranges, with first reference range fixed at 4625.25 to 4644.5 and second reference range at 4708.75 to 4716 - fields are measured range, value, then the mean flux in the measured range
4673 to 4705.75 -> 0.7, 5.51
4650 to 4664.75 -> 0.1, 5.65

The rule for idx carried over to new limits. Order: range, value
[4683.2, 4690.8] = 5.49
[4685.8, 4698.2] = 5.5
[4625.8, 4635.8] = 5.81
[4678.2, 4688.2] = 5.55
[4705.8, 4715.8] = 5.53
